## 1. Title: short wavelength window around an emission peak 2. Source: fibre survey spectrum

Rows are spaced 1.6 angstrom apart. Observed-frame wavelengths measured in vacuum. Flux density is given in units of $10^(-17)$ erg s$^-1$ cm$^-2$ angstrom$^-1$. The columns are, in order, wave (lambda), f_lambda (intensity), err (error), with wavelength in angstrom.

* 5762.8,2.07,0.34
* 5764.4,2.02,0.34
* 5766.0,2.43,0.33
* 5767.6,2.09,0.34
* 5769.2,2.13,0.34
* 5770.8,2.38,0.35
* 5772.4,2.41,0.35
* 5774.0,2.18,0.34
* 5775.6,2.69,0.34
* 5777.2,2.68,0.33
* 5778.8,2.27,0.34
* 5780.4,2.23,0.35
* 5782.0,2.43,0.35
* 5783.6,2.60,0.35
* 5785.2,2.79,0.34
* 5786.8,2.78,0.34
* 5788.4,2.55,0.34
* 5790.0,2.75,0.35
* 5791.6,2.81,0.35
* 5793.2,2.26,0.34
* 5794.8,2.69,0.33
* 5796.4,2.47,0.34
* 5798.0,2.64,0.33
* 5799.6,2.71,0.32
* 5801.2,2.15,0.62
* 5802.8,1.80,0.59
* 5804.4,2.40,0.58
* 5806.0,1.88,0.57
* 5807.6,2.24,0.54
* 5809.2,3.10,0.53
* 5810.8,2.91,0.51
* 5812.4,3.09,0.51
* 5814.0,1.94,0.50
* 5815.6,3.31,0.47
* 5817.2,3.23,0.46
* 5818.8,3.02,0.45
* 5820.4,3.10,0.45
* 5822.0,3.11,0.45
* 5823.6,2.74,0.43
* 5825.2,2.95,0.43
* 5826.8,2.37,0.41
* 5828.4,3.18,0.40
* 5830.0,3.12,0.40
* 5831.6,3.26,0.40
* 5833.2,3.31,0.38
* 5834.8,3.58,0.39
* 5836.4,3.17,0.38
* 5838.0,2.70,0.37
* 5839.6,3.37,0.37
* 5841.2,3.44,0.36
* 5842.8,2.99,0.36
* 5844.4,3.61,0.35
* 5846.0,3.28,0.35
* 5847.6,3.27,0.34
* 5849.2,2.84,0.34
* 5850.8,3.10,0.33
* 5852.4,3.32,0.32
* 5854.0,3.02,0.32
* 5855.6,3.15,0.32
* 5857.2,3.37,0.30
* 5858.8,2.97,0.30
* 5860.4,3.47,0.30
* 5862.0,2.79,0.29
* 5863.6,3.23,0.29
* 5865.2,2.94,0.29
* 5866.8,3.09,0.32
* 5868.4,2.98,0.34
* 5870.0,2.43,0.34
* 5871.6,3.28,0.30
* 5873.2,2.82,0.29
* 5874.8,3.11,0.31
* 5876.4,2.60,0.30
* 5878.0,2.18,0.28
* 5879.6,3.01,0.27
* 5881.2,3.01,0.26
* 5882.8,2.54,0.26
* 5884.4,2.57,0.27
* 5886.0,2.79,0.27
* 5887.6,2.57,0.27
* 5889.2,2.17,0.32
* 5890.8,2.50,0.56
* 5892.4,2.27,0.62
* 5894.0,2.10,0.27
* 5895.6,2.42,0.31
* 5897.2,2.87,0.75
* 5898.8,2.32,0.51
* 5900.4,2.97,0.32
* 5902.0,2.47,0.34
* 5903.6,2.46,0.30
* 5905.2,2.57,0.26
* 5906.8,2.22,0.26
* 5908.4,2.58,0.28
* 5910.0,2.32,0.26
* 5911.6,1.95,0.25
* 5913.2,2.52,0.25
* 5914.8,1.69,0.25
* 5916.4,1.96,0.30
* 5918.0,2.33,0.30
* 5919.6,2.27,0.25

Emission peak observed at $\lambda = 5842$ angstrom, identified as Mg II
